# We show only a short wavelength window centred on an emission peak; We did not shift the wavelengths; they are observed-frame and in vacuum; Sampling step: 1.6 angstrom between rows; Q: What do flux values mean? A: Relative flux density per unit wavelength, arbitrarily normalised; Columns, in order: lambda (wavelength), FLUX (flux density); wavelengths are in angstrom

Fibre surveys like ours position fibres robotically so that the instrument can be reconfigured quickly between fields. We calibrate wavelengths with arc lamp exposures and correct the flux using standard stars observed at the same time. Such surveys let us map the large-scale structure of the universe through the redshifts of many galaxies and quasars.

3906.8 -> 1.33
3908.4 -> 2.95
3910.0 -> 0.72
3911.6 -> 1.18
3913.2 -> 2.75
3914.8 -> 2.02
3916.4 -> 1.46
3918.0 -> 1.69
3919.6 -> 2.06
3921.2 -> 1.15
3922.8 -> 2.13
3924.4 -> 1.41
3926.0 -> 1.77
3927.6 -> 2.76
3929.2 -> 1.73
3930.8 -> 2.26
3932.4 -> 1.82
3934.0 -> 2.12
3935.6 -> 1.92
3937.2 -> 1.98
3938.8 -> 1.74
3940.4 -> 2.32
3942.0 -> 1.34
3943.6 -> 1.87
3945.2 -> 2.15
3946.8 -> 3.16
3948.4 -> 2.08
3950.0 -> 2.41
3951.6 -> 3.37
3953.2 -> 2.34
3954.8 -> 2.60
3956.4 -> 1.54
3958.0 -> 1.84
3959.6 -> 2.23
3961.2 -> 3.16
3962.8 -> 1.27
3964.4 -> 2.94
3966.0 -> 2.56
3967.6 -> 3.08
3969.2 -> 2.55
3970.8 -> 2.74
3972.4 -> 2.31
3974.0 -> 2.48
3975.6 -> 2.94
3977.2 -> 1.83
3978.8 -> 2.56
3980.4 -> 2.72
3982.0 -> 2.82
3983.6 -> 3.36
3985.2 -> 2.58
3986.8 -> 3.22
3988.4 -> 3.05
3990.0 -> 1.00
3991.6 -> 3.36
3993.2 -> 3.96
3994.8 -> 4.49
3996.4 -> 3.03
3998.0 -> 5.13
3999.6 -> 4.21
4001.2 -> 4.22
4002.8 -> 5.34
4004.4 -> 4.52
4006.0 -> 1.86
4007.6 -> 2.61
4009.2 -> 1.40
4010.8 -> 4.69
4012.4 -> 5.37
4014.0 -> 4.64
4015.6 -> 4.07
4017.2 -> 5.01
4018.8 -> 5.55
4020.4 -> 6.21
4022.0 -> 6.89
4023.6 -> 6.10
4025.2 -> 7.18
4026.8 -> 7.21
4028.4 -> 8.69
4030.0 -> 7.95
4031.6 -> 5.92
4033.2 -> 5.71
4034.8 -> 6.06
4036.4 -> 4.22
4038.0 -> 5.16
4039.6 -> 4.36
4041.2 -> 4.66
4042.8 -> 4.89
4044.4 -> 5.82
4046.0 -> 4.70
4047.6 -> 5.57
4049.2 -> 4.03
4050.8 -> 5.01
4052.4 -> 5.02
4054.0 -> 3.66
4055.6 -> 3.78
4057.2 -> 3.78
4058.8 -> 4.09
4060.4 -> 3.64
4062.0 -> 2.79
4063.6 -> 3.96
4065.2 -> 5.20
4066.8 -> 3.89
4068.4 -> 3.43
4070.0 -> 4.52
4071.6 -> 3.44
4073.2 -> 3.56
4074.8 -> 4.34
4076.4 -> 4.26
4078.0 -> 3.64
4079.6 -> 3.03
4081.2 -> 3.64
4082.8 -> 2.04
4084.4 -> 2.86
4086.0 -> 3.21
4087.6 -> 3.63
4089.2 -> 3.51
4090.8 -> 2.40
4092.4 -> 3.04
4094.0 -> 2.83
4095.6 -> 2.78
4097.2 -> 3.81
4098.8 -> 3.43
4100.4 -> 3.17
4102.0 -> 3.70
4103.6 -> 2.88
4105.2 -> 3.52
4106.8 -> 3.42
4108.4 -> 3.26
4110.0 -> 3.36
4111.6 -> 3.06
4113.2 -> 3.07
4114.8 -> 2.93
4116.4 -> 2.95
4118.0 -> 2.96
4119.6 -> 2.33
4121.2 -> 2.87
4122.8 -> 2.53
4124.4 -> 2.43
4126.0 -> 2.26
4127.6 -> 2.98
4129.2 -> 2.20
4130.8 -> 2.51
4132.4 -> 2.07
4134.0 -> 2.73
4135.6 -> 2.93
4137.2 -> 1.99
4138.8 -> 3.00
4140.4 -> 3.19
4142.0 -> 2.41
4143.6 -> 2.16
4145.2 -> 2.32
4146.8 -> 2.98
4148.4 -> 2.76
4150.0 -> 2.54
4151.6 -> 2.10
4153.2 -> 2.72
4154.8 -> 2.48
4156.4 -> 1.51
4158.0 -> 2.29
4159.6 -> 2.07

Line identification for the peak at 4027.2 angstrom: Ly-alpha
